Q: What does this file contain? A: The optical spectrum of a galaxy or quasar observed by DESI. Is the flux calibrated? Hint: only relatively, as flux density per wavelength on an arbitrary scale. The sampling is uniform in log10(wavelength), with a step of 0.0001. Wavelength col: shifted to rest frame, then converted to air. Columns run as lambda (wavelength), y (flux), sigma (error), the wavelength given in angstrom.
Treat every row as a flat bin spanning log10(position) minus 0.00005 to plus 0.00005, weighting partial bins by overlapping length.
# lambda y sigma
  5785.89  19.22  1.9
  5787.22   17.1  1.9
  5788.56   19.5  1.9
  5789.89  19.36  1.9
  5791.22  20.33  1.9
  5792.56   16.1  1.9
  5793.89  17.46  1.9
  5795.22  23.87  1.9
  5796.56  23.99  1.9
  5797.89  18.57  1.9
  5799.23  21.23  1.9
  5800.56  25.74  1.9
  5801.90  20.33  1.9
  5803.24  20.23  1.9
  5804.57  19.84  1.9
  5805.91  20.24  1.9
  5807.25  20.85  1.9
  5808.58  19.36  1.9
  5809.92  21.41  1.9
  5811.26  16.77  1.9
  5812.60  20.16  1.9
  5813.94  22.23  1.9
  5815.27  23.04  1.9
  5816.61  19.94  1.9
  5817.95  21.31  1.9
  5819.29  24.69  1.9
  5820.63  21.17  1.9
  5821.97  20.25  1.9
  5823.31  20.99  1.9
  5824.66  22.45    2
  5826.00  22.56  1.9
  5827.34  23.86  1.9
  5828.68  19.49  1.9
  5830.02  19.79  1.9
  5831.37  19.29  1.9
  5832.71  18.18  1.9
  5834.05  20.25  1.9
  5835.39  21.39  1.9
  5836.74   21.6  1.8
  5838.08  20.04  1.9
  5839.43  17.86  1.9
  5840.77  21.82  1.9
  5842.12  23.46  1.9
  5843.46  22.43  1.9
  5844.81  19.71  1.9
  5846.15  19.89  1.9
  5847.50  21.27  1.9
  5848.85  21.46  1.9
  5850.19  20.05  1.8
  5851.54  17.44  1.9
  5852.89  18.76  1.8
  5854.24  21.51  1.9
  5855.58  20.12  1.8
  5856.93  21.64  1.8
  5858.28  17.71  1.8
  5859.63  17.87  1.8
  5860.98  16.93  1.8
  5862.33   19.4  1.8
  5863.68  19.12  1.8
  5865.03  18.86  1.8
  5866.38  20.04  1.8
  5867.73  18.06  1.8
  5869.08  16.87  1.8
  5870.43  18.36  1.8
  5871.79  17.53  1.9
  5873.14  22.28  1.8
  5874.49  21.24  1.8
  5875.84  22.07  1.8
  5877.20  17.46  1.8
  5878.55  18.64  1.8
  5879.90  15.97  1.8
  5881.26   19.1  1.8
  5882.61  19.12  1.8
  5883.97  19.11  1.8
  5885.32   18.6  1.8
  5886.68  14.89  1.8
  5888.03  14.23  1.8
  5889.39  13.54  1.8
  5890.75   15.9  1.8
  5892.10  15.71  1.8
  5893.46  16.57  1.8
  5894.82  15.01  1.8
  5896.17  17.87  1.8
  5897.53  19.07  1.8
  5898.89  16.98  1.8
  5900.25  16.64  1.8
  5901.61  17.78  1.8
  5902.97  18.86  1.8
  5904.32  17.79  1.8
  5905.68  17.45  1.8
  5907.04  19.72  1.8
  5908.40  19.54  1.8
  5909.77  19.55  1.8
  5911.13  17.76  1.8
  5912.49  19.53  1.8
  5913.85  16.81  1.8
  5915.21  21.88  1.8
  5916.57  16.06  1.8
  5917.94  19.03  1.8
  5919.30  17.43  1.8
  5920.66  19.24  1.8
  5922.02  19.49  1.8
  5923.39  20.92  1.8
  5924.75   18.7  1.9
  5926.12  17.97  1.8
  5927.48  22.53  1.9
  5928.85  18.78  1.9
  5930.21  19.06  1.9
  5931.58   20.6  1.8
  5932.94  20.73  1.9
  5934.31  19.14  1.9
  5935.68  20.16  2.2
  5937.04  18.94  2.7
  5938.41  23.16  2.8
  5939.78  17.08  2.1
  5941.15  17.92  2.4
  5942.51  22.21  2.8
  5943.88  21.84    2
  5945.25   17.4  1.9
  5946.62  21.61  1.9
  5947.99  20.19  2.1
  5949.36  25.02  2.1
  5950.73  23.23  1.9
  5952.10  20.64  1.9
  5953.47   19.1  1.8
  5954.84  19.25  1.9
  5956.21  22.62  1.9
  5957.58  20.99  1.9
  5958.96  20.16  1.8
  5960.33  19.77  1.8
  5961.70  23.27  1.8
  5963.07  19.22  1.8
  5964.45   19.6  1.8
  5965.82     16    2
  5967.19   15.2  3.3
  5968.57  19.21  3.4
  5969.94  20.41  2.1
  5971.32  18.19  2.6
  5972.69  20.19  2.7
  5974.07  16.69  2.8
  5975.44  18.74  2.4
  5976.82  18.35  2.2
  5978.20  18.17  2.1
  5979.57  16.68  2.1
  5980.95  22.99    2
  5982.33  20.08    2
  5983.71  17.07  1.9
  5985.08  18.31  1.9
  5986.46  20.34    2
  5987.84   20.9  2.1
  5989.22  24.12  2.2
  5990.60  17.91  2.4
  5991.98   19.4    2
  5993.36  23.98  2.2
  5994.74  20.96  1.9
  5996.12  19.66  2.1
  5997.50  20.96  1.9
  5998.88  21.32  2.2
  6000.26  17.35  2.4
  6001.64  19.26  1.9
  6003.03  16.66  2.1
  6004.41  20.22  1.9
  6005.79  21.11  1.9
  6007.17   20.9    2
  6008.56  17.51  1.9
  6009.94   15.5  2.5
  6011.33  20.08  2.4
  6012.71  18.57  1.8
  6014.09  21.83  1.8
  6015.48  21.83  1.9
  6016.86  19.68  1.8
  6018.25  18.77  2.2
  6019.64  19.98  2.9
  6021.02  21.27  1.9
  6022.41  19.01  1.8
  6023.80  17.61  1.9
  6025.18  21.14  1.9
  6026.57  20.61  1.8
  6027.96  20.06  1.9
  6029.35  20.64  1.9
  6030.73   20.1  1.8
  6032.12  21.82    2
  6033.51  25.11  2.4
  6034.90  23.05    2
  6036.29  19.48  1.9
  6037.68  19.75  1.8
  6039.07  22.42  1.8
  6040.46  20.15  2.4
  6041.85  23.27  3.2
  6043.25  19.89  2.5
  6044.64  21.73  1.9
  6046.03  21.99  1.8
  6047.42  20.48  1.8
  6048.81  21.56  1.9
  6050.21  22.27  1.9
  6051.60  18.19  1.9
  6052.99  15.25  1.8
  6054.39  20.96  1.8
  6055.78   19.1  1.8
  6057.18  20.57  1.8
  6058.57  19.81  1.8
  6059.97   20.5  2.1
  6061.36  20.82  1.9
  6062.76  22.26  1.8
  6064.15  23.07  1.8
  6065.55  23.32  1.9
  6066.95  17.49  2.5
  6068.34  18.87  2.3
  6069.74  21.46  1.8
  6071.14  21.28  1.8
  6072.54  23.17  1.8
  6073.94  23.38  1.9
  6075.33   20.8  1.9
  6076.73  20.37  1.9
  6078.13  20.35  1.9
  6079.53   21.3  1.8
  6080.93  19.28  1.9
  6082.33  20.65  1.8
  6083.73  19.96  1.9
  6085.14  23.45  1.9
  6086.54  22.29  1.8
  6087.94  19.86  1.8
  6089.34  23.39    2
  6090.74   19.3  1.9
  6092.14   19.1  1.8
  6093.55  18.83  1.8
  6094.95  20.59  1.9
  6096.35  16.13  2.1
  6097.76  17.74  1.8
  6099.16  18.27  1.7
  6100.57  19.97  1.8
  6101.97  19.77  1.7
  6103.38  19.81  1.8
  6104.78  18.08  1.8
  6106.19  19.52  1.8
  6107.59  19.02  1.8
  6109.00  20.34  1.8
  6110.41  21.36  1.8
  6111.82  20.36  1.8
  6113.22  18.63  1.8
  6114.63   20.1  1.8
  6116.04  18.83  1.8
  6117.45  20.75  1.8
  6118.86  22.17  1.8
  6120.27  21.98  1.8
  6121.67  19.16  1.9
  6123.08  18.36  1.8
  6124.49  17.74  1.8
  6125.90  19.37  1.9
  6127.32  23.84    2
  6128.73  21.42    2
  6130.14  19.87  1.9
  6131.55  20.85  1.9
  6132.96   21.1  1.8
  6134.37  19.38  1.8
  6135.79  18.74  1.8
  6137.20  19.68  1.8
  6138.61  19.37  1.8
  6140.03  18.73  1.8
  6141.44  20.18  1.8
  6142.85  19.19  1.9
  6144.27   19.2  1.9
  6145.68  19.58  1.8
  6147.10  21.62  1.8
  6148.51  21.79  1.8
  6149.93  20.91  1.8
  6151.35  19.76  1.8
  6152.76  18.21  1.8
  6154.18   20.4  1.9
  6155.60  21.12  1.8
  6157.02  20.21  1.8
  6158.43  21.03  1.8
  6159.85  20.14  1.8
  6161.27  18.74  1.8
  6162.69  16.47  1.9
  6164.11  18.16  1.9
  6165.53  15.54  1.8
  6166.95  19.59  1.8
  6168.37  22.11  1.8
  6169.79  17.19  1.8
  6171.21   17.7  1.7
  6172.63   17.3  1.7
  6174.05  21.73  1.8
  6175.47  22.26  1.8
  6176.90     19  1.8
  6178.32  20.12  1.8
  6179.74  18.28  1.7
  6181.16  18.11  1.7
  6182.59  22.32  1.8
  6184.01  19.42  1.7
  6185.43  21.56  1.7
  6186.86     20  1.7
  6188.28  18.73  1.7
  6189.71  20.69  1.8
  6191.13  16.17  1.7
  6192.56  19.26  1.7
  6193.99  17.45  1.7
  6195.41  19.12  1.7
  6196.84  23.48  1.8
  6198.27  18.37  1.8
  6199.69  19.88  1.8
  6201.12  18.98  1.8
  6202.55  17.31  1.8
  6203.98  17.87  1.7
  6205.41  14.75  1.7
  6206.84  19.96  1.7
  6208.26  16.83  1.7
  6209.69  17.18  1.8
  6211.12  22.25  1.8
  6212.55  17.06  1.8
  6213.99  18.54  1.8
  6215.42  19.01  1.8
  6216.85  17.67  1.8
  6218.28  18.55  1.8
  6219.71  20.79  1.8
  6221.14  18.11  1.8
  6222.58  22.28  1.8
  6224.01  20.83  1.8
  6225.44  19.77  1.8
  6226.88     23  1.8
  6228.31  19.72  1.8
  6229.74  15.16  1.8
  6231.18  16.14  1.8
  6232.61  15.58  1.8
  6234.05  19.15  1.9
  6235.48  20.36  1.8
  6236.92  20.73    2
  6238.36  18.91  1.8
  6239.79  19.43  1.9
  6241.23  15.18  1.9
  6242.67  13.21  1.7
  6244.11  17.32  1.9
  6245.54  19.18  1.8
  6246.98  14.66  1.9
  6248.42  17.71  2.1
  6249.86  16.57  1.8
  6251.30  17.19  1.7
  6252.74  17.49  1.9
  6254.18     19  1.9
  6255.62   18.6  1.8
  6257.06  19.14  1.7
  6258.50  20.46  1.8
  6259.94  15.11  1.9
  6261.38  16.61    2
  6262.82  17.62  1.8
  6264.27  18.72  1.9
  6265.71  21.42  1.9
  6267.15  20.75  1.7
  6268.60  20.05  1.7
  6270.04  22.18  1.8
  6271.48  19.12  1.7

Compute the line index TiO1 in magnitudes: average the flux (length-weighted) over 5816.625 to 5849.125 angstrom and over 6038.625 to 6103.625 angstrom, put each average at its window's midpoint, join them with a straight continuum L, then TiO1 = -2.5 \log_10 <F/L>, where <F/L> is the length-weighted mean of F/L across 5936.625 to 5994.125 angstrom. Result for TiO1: 0.044 mag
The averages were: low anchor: 21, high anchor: 20.5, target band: 19.9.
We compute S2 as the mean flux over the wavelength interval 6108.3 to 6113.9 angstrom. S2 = 20.2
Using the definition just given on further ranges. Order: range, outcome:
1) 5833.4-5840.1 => 20.2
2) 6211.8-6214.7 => 17.8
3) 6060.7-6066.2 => 22.4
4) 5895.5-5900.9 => 17.6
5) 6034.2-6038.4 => 20.8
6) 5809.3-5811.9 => 19.1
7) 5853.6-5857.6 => 21.1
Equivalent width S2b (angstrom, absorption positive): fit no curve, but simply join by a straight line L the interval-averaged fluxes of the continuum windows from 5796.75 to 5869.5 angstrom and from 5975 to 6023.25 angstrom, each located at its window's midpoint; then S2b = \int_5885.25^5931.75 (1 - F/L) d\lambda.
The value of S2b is 4.8 angstrom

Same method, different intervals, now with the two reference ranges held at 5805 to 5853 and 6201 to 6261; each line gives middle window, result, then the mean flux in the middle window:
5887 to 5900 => 2.7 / 16.1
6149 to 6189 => -1.9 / 19.5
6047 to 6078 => -2.2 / 20.7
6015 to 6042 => -1.7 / 20.7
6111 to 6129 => -1.2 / 20.2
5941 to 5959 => -0.9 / 21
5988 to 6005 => -0.4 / 20.2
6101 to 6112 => -0.4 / 19.8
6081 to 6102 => -0.9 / 19.9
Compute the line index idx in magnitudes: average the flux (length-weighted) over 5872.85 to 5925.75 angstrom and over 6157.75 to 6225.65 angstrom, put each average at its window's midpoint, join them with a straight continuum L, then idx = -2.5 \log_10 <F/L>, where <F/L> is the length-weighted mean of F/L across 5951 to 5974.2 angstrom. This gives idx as -0.07 mag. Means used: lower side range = 18.1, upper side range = 19.1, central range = 19.6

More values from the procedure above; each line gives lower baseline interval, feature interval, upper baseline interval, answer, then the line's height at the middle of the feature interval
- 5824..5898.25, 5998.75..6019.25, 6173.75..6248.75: -0.02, 19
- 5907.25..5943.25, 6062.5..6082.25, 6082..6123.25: -0.07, 19.8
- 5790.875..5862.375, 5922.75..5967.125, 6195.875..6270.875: -0.01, 20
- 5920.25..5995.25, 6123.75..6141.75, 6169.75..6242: -0.04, 19.3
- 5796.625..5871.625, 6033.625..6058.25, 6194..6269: -0.07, 19.4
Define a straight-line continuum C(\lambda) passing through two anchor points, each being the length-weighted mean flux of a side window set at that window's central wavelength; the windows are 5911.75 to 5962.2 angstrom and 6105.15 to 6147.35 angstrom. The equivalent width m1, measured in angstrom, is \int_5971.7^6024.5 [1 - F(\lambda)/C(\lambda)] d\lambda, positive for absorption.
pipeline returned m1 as 1.2 angstrom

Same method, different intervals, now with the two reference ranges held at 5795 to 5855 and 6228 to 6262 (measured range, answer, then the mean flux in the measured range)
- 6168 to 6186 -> -1.6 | 19.7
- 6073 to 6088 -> -1.8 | 21.1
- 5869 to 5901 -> 4.4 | 17.6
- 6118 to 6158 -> -3.7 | 20.2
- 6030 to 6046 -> -1.9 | 21.5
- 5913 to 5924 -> 0.7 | 18.9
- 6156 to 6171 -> -0.6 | 18.9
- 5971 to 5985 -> 0.7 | 18.7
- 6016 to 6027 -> -0.2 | 19.8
